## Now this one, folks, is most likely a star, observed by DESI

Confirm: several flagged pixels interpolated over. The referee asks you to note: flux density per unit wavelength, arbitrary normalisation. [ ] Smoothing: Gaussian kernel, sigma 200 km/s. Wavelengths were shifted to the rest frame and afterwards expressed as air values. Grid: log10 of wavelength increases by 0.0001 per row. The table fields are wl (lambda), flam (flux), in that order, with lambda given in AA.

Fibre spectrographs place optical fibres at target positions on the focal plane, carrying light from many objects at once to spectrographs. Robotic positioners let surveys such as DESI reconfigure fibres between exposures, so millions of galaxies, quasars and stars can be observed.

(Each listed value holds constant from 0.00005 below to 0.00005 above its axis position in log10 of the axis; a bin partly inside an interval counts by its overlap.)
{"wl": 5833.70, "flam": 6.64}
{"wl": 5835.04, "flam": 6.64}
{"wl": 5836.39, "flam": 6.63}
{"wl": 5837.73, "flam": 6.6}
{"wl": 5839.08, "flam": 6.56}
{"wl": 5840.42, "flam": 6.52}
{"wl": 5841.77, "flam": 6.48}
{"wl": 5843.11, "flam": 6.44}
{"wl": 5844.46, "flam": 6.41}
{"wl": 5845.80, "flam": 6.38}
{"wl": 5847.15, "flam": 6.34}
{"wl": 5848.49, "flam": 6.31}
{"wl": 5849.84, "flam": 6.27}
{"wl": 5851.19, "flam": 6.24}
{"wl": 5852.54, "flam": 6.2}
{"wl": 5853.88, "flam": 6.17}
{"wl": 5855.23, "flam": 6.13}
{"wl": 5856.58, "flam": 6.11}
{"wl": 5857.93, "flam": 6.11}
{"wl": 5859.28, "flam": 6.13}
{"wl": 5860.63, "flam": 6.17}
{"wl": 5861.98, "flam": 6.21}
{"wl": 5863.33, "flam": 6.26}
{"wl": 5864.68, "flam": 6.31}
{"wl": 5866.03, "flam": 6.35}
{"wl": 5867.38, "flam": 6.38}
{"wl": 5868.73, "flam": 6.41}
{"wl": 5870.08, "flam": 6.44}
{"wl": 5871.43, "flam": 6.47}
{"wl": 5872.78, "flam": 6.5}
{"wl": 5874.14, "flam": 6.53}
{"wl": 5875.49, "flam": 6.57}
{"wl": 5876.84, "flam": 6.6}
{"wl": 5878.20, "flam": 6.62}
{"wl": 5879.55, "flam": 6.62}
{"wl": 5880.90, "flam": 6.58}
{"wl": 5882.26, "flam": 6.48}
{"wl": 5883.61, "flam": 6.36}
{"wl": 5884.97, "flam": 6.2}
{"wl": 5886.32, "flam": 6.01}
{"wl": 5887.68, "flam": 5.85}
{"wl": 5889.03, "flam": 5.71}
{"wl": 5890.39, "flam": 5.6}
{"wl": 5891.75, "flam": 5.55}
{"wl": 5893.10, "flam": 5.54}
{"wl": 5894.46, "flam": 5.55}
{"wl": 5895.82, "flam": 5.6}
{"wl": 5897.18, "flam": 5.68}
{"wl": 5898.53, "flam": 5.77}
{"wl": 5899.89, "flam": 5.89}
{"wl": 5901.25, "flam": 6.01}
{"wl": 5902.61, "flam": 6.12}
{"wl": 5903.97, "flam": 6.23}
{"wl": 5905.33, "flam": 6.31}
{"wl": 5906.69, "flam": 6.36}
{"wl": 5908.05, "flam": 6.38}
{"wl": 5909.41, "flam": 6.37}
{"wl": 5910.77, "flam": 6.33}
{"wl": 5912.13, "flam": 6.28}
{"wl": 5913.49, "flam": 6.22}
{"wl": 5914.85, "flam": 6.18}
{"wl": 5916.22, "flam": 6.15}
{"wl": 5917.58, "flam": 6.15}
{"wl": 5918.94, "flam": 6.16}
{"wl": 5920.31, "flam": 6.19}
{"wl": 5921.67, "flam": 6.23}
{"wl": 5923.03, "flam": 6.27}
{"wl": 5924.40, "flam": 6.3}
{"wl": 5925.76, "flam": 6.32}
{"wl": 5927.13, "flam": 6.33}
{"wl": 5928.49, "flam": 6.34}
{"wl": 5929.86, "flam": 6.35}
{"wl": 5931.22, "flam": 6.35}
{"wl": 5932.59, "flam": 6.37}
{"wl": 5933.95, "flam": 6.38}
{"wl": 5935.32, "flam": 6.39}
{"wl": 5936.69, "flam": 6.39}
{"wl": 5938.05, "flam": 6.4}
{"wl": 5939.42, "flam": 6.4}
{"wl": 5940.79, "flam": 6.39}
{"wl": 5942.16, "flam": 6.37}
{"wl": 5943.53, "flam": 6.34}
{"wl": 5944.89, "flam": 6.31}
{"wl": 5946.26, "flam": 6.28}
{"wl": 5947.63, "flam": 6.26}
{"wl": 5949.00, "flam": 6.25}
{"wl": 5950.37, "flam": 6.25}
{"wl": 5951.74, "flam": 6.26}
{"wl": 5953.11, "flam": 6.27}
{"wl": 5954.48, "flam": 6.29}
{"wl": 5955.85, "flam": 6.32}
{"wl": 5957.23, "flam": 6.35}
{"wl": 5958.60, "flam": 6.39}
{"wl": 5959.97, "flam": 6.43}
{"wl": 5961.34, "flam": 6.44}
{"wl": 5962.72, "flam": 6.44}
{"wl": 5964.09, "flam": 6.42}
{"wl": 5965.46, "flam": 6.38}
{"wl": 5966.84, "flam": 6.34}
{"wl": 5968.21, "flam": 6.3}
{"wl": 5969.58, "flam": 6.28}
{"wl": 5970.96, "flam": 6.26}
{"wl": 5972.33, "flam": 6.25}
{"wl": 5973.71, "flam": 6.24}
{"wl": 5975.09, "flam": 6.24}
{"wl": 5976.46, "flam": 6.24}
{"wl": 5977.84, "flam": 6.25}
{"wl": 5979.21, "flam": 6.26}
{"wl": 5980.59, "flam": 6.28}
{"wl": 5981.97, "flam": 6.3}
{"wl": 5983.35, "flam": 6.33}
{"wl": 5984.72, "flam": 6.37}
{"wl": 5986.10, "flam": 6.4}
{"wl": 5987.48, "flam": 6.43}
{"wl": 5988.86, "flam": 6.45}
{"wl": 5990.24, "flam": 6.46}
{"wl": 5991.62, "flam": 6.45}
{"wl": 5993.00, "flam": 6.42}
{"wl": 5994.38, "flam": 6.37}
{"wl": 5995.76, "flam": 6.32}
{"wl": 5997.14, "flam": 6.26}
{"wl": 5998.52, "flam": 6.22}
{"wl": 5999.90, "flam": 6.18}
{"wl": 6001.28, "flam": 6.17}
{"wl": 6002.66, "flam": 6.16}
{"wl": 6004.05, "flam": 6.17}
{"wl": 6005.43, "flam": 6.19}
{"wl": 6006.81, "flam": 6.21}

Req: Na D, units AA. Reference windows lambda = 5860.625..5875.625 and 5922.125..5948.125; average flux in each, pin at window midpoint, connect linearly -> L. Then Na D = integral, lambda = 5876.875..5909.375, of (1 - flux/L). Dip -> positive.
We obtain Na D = 1.6 AA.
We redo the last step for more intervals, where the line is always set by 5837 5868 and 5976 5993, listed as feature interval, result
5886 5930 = 1.81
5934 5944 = -0.07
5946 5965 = 0.03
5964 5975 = 0.09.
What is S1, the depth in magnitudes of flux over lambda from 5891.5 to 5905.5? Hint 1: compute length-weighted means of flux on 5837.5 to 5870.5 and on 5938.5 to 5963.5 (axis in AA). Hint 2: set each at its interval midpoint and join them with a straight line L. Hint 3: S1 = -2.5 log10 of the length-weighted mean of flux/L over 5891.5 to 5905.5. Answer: 0.09 mag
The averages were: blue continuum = 6.31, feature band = 5.83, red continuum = 6.34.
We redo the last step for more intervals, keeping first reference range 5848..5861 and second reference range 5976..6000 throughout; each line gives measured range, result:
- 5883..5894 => 0.07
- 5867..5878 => -0.05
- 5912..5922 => 0.01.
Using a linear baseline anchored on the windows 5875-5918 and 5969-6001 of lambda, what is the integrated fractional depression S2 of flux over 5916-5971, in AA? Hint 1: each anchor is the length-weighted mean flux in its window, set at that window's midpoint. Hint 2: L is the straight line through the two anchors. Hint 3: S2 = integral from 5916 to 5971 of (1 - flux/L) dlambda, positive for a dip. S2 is -0.9 AA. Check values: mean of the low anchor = 6.12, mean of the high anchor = 6.31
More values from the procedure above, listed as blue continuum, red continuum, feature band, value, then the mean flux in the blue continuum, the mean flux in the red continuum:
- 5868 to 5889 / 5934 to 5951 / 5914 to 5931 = 0.3 AA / 6.4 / 6.34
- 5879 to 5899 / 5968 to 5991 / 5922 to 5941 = -0.7 AA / 5.94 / 6.31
